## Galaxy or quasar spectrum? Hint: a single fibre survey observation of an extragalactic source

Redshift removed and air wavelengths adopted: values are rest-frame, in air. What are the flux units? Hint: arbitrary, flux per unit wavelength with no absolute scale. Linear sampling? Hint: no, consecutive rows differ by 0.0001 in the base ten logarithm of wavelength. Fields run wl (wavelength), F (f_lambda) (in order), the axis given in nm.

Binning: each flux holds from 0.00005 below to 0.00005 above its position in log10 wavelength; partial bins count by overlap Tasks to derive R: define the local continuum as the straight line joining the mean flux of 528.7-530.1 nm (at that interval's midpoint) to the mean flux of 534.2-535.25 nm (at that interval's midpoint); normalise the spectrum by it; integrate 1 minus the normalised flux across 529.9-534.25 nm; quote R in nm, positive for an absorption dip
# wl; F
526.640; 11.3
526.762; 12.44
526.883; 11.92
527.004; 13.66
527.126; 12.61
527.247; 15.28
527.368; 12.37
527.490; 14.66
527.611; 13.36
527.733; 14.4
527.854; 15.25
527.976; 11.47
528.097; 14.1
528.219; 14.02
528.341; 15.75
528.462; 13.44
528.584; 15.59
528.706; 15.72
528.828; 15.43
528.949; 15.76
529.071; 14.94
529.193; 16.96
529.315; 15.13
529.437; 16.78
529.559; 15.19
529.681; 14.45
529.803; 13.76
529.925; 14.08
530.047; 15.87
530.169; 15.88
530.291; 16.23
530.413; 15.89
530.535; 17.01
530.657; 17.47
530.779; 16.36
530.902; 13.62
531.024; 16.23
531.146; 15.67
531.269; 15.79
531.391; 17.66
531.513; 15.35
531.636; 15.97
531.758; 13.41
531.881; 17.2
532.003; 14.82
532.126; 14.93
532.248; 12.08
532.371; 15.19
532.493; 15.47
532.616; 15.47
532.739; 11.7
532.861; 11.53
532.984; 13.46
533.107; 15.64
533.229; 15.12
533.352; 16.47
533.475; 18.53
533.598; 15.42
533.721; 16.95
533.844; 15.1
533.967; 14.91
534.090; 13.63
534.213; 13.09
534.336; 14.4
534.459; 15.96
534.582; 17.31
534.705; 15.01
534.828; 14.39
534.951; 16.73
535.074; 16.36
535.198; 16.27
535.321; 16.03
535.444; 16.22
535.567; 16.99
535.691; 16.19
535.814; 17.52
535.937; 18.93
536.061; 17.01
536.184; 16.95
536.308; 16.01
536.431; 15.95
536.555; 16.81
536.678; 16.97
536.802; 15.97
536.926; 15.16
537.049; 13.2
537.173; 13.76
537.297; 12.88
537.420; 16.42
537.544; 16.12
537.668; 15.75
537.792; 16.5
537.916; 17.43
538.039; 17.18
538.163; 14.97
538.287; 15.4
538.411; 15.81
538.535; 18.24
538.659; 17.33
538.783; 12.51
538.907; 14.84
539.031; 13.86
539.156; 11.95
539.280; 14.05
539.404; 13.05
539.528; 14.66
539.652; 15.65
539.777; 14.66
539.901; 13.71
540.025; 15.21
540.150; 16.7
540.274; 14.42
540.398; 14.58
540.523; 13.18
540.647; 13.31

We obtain 0.05 nm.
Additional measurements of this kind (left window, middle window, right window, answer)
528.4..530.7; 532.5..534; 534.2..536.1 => 0.089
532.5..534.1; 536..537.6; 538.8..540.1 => -0.125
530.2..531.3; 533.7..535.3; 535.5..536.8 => 0.121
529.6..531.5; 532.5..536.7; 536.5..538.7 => 0.023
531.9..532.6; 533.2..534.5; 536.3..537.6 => -0.041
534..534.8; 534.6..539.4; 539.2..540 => -0.383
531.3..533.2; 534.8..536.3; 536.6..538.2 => -0.137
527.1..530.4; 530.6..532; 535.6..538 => -0.057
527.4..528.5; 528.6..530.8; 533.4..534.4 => -0.201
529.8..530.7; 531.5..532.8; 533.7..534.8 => 0.070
